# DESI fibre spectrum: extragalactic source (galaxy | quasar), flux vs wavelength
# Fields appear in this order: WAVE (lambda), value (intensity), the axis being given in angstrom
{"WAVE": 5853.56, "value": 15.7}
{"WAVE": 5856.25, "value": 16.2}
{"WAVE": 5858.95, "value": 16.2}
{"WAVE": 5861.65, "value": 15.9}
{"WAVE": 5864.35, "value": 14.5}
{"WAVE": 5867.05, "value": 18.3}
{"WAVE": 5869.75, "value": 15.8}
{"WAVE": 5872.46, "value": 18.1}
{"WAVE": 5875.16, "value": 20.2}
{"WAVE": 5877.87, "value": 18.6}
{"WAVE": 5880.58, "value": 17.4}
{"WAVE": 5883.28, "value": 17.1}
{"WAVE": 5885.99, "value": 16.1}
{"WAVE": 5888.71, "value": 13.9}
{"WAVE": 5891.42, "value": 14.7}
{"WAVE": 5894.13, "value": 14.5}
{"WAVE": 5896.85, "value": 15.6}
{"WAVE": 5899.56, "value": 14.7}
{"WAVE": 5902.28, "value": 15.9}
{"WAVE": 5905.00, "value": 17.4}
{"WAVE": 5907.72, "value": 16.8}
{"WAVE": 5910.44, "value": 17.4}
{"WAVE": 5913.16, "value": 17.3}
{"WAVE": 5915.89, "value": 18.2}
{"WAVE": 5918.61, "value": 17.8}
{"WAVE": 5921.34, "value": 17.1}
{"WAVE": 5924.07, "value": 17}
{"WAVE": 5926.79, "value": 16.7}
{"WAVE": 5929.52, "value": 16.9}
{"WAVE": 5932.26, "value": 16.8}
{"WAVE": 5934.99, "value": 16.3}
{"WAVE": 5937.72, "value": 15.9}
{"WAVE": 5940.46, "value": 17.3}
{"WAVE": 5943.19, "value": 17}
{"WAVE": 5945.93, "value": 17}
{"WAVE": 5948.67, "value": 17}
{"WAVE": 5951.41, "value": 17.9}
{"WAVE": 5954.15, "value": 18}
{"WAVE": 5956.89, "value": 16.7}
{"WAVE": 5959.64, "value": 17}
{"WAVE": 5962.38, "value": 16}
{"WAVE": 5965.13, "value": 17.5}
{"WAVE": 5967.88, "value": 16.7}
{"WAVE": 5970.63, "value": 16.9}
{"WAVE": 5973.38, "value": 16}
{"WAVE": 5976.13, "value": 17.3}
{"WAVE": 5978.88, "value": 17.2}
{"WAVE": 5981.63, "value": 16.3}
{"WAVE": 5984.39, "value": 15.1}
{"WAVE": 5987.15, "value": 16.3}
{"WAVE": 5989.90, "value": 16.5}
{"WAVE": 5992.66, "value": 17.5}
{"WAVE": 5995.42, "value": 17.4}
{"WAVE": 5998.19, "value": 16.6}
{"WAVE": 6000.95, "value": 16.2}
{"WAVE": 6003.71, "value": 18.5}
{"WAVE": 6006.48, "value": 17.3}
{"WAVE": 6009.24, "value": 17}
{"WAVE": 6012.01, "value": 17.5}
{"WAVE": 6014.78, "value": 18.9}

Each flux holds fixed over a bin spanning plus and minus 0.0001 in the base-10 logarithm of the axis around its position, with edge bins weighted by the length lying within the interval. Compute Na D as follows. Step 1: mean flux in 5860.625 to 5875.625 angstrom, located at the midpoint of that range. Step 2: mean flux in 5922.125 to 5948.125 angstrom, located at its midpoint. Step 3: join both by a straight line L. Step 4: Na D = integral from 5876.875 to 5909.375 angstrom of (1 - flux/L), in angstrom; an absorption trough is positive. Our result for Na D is 1.7 angstrom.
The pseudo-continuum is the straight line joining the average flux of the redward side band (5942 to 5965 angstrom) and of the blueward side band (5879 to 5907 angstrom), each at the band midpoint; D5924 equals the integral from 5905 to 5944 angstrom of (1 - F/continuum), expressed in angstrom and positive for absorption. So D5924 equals -1.40 angstrom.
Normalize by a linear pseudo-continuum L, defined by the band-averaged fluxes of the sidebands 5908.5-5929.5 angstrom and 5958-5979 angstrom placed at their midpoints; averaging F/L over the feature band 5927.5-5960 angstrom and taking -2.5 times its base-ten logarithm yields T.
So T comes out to 0.01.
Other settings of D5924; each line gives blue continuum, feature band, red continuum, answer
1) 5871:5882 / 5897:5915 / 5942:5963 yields 1.4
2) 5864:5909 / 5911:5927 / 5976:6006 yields -0.8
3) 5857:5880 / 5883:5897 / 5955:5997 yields 1.6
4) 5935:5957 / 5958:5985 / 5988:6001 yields 0.5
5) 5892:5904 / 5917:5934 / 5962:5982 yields -1.3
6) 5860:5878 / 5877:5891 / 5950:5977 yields 0.6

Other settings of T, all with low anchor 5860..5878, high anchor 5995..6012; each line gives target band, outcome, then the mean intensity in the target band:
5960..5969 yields 0.03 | 16.8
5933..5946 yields 0.03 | 16.7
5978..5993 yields 0.05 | 16.4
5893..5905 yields 0.12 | 15.4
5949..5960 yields -0.01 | 17.4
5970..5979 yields 0.02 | 16.8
